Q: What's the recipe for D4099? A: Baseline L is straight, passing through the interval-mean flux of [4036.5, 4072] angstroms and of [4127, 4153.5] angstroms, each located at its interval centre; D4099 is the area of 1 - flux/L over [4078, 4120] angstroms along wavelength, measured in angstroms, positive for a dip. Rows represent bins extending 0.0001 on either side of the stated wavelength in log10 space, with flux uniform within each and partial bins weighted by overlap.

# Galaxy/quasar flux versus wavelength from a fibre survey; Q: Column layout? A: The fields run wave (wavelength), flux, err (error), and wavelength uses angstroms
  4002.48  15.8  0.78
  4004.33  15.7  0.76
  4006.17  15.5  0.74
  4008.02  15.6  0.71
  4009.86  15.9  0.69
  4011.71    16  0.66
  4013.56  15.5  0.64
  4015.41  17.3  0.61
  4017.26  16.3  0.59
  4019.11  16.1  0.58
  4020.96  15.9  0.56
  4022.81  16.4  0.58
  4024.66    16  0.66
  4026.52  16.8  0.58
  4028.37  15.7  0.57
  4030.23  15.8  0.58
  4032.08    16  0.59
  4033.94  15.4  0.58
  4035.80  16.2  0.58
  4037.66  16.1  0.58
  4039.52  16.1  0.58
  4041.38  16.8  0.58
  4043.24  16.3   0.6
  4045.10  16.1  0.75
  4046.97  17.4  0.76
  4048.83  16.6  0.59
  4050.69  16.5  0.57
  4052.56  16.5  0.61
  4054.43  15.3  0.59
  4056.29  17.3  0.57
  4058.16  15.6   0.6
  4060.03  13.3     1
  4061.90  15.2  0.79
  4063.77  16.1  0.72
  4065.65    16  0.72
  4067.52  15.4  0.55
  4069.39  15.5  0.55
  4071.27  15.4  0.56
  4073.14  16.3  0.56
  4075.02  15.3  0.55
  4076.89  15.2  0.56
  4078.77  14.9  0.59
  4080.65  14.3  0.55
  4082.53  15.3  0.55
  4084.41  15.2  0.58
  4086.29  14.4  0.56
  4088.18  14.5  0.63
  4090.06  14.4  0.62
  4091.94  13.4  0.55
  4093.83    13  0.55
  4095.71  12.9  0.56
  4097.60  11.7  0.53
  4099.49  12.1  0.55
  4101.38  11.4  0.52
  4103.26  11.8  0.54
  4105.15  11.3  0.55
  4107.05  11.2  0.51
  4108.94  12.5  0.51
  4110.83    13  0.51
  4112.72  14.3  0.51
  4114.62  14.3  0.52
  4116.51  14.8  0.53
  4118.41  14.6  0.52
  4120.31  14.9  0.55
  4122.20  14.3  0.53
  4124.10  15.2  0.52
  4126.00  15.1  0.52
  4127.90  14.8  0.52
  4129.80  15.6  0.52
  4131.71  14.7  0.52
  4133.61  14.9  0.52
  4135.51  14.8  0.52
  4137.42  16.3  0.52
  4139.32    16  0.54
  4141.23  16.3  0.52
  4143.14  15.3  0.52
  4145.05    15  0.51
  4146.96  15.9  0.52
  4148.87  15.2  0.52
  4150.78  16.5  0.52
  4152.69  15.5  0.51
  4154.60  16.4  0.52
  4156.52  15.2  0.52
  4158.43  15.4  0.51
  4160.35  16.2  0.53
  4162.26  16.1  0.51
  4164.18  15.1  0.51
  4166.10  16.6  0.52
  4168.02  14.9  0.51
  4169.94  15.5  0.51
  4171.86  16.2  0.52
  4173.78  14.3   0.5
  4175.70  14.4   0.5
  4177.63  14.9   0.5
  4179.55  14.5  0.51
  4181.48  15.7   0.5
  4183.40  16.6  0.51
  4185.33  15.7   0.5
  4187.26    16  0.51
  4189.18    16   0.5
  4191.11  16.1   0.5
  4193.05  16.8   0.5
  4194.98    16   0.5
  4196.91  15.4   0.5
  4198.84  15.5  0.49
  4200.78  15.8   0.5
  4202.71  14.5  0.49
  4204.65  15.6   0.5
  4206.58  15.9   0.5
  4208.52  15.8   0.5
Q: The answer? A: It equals 6.1 angstroms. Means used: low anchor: 16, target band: 13.4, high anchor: 15.5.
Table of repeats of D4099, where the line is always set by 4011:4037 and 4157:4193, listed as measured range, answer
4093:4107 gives 3.4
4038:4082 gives 0.5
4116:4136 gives 1.1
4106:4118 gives 1.8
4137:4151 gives -0.1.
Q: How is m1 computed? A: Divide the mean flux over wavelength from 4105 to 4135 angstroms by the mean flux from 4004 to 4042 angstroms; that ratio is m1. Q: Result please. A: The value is 0.88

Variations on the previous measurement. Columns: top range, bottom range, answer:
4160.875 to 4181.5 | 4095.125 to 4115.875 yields 1.23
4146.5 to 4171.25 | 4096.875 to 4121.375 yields 1.22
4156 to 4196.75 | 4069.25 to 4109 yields 1.14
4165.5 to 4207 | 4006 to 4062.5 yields 0.97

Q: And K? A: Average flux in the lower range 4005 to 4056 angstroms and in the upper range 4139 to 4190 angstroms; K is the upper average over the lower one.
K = 1.0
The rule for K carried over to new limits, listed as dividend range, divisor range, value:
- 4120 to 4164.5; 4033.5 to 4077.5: 0.97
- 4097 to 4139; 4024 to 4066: 0.86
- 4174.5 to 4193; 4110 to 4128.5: 1.07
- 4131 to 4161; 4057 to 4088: 1.03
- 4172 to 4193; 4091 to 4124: 1.18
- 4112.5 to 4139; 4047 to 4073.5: 0.94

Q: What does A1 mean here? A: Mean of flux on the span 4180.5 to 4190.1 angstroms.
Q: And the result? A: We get 16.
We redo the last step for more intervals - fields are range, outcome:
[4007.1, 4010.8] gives 15.8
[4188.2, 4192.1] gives 16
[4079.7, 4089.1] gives 14.7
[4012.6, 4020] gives 16.3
